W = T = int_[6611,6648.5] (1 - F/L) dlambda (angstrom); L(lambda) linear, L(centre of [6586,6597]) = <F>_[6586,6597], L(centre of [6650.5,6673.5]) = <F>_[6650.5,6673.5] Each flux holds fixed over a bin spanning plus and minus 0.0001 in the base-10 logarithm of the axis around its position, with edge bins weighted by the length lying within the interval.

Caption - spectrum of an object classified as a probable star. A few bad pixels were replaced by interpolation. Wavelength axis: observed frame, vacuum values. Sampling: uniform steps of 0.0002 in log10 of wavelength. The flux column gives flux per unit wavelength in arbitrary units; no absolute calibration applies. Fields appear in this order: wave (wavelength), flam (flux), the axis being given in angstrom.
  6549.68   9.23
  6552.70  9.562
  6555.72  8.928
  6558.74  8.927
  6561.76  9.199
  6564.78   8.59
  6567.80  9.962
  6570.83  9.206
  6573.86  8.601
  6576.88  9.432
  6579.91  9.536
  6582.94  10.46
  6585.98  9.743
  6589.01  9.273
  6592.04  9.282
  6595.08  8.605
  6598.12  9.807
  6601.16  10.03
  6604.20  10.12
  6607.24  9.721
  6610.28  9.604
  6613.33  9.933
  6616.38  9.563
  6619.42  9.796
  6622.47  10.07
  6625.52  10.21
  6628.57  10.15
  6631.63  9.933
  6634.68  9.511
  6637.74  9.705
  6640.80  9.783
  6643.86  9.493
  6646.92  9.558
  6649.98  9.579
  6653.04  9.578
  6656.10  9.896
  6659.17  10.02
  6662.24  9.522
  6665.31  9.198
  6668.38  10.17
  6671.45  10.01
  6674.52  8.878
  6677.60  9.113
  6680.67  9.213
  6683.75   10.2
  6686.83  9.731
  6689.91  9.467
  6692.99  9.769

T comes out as -1.27 angstrom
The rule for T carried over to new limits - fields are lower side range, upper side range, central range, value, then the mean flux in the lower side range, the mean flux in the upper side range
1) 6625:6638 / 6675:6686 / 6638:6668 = 0.2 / 9.89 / 9.46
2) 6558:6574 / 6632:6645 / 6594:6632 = -1.4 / 9.13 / 9.65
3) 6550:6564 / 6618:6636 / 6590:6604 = 0.2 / 9.13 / 9.95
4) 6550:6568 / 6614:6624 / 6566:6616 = -0.4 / 9.14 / 9.82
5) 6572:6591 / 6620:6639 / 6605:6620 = 0.1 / 9.5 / 9.92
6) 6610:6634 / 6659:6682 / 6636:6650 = 0.1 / 9.91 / 9.49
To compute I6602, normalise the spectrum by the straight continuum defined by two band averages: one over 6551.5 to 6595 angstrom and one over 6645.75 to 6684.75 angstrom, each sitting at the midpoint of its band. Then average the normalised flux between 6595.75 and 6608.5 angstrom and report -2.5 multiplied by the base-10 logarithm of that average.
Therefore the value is -0.05 mag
